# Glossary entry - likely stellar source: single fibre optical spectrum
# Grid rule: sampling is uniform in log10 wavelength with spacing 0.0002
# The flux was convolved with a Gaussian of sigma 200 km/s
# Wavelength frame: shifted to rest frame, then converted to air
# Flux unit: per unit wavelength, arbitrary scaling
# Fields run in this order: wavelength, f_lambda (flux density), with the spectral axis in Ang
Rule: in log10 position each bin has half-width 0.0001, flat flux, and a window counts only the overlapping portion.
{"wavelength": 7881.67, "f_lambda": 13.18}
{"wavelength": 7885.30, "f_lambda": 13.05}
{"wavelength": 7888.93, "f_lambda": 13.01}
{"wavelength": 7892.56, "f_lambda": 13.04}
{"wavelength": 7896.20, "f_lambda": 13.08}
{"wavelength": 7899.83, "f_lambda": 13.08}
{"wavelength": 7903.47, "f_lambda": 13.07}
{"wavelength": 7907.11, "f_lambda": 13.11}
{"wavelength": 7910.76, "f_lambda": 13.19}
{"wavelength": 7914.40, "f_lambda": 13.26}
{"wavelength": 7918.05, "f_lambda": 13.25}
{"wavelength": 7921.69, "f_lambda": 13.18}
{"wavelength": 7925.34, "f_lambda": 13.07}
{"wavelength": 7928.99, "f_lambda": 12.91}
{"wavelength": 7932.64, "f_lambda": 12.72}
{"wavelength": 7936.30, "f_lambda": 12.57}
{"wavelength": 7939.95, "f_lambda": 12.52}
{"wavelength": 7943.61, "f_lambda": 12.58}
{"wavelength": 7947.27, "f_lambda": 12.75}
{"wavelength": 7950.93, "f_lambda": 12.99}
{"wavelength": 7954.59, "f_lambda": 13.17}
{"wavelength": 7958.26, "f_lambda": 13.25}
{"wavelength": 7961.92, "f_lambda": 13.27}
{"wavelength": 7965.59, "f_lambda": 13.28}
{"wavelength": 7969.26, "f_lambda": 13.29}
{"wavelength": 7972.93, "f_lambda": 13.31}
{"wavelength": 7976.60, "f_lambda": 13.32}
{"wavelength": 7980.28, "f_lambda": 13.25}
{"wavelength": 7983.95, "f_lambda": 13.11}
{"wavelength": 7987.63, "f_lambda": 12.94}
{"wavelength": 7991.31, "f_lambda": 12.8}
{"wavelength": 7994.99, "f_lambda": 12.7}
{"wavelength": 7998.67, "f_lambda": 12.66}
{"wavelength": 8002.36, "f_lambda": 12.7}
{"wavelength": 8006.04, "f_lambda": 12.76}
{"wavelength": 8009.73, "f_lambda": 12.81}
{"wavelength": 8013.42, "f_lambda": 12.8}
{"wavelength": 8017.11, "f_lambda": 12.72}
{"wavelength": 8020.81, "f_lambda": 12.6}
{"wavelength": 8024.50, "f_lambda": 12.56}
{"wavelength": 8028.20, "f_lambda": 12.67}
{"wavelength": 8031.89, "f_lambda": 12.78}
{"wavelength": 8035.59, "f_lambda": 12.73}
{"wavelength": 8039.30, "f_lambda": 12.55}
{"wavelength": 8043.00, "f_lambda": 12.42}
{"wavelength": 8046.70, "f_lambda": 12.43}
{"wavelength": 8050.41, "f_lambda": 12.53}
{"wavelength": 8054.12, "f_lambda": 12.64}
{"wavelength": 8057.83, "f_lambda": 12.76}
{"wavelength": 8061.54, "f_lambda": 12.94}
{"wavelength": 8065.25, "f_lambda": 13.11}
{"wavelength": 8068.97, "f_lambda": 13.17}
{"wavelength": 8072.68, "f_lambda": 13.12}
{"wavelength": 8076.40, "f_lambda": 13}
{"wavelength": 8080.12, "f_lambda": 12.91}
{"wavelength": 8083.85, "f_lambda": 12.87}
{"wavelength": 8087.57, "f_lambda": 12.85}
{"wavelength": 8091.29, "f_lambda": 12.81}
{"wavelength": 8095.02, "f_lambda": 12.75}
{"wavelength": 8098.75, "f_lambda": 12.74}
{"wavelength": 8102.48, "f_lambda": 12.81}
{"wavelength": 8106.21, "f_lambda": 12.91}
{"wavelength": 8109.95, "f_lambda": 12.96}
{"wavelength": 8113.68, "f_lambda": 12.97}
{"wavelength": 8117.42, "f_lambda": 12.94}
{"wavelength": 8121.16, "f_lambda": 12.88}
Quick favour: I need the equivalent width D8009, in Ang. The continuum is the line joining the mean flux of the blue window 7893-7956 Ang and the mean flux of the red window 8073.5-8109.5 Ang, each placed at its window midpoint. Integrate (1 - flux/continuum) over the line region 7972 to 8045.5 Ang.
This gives 0.7 Ang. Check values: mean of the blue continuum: 13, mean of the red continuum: 12.9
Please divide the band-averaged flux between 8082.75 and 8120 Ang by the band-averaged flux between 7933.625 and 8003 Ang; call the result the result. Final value 0.99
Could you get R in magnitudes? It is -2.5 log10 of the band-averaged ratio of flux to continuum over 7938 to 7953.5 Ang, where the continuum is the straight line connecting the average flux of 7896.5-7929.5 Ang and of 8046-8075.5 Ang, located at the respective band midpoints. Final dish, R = 0.028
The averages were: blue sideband 13.1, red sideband 12.9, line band 12.7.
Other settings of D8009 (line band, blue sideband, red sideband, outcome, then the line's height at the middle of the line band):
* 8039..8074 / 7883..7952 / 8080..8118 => 0.3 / 12.9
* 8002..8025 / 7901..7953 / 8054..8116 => 0.4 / 12.9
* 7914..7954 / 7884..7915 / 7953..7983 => 0.9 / 13.2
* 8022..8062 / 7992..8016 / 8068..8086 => 0.8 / 12.9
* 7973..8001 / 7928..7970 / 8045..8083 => -0.2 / 12.9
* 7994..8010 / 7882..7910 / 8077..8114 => 0.3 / 13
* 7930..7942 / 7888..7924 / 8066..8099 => 0.4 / 13.1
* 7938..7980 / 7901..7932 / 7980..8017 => -0.3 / 13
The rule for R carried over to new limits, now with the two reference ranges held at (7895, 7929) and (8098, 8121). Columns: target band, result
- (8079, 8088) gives 0.00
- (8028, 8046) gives 0.03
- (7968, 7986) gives -0.02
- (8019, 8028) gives 0.03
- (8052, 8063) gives 0.02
